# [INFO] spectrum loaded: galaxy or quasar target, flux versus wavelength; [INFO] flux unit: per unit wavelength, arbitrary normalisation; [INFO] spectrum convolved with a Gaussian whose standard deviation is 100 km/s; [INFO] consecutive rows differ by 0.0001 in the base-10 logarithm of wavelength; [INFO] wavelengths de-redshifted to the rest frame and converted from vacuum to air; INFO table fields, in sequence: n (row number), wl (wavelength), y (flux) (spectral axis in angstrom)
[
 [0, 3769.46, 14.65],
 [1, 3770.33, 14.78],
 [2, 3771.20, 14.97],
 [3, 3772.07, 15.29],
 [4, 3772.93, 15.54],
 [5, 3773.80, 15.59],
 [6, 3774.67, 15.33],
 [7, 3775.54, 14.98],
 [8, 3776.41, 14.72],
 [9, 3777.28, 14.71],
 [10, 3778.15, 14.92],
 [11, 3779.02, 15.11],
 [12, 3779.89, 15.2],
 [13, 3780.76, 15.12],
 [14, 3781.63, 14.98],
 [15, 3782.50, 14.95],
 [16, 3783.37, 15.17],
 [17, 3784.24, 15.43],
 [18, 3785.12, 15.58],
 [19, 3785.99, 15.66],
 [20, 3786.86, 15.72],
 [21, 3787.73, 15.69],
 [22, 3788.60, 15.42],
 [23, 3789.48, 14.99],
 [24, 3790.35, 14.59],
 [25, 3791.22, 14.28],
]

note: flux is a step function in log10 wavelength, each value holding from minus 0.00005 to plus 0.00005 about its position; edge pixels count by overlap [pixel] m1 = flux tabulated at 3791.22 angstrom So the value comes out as 14.28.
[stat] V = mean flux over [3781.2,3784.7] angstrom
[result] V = 15.1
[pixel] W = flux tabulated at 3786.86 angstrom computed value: 15.72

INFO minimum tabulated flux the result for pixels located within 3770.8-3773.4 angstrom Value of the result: 14.97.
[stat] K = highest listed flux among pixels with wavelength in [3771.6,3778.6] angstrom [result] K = 15.59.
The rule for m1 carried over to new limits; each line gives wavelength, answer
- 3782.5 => 14.95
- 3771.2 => 14.97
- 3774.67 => 15.33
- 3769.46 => 14.65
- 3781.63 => 14.98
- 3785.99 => 15.66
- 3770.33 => 14.78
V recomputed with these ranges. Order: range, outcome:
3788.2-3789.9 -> 15.1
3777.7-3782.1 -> 15.1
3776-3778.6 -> 14.8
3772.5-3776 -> 15.4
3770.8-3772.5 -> 15.2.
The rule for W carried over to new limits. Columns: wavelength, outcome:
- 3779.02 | 15.11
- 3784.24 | 15.43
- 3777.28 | 14.71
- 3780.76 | 15.12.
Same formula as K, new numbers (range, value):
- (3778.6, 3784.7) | 15.43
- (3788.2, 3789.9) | 15.42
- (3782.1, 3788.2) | 15.72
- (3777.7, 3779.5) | 15.11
